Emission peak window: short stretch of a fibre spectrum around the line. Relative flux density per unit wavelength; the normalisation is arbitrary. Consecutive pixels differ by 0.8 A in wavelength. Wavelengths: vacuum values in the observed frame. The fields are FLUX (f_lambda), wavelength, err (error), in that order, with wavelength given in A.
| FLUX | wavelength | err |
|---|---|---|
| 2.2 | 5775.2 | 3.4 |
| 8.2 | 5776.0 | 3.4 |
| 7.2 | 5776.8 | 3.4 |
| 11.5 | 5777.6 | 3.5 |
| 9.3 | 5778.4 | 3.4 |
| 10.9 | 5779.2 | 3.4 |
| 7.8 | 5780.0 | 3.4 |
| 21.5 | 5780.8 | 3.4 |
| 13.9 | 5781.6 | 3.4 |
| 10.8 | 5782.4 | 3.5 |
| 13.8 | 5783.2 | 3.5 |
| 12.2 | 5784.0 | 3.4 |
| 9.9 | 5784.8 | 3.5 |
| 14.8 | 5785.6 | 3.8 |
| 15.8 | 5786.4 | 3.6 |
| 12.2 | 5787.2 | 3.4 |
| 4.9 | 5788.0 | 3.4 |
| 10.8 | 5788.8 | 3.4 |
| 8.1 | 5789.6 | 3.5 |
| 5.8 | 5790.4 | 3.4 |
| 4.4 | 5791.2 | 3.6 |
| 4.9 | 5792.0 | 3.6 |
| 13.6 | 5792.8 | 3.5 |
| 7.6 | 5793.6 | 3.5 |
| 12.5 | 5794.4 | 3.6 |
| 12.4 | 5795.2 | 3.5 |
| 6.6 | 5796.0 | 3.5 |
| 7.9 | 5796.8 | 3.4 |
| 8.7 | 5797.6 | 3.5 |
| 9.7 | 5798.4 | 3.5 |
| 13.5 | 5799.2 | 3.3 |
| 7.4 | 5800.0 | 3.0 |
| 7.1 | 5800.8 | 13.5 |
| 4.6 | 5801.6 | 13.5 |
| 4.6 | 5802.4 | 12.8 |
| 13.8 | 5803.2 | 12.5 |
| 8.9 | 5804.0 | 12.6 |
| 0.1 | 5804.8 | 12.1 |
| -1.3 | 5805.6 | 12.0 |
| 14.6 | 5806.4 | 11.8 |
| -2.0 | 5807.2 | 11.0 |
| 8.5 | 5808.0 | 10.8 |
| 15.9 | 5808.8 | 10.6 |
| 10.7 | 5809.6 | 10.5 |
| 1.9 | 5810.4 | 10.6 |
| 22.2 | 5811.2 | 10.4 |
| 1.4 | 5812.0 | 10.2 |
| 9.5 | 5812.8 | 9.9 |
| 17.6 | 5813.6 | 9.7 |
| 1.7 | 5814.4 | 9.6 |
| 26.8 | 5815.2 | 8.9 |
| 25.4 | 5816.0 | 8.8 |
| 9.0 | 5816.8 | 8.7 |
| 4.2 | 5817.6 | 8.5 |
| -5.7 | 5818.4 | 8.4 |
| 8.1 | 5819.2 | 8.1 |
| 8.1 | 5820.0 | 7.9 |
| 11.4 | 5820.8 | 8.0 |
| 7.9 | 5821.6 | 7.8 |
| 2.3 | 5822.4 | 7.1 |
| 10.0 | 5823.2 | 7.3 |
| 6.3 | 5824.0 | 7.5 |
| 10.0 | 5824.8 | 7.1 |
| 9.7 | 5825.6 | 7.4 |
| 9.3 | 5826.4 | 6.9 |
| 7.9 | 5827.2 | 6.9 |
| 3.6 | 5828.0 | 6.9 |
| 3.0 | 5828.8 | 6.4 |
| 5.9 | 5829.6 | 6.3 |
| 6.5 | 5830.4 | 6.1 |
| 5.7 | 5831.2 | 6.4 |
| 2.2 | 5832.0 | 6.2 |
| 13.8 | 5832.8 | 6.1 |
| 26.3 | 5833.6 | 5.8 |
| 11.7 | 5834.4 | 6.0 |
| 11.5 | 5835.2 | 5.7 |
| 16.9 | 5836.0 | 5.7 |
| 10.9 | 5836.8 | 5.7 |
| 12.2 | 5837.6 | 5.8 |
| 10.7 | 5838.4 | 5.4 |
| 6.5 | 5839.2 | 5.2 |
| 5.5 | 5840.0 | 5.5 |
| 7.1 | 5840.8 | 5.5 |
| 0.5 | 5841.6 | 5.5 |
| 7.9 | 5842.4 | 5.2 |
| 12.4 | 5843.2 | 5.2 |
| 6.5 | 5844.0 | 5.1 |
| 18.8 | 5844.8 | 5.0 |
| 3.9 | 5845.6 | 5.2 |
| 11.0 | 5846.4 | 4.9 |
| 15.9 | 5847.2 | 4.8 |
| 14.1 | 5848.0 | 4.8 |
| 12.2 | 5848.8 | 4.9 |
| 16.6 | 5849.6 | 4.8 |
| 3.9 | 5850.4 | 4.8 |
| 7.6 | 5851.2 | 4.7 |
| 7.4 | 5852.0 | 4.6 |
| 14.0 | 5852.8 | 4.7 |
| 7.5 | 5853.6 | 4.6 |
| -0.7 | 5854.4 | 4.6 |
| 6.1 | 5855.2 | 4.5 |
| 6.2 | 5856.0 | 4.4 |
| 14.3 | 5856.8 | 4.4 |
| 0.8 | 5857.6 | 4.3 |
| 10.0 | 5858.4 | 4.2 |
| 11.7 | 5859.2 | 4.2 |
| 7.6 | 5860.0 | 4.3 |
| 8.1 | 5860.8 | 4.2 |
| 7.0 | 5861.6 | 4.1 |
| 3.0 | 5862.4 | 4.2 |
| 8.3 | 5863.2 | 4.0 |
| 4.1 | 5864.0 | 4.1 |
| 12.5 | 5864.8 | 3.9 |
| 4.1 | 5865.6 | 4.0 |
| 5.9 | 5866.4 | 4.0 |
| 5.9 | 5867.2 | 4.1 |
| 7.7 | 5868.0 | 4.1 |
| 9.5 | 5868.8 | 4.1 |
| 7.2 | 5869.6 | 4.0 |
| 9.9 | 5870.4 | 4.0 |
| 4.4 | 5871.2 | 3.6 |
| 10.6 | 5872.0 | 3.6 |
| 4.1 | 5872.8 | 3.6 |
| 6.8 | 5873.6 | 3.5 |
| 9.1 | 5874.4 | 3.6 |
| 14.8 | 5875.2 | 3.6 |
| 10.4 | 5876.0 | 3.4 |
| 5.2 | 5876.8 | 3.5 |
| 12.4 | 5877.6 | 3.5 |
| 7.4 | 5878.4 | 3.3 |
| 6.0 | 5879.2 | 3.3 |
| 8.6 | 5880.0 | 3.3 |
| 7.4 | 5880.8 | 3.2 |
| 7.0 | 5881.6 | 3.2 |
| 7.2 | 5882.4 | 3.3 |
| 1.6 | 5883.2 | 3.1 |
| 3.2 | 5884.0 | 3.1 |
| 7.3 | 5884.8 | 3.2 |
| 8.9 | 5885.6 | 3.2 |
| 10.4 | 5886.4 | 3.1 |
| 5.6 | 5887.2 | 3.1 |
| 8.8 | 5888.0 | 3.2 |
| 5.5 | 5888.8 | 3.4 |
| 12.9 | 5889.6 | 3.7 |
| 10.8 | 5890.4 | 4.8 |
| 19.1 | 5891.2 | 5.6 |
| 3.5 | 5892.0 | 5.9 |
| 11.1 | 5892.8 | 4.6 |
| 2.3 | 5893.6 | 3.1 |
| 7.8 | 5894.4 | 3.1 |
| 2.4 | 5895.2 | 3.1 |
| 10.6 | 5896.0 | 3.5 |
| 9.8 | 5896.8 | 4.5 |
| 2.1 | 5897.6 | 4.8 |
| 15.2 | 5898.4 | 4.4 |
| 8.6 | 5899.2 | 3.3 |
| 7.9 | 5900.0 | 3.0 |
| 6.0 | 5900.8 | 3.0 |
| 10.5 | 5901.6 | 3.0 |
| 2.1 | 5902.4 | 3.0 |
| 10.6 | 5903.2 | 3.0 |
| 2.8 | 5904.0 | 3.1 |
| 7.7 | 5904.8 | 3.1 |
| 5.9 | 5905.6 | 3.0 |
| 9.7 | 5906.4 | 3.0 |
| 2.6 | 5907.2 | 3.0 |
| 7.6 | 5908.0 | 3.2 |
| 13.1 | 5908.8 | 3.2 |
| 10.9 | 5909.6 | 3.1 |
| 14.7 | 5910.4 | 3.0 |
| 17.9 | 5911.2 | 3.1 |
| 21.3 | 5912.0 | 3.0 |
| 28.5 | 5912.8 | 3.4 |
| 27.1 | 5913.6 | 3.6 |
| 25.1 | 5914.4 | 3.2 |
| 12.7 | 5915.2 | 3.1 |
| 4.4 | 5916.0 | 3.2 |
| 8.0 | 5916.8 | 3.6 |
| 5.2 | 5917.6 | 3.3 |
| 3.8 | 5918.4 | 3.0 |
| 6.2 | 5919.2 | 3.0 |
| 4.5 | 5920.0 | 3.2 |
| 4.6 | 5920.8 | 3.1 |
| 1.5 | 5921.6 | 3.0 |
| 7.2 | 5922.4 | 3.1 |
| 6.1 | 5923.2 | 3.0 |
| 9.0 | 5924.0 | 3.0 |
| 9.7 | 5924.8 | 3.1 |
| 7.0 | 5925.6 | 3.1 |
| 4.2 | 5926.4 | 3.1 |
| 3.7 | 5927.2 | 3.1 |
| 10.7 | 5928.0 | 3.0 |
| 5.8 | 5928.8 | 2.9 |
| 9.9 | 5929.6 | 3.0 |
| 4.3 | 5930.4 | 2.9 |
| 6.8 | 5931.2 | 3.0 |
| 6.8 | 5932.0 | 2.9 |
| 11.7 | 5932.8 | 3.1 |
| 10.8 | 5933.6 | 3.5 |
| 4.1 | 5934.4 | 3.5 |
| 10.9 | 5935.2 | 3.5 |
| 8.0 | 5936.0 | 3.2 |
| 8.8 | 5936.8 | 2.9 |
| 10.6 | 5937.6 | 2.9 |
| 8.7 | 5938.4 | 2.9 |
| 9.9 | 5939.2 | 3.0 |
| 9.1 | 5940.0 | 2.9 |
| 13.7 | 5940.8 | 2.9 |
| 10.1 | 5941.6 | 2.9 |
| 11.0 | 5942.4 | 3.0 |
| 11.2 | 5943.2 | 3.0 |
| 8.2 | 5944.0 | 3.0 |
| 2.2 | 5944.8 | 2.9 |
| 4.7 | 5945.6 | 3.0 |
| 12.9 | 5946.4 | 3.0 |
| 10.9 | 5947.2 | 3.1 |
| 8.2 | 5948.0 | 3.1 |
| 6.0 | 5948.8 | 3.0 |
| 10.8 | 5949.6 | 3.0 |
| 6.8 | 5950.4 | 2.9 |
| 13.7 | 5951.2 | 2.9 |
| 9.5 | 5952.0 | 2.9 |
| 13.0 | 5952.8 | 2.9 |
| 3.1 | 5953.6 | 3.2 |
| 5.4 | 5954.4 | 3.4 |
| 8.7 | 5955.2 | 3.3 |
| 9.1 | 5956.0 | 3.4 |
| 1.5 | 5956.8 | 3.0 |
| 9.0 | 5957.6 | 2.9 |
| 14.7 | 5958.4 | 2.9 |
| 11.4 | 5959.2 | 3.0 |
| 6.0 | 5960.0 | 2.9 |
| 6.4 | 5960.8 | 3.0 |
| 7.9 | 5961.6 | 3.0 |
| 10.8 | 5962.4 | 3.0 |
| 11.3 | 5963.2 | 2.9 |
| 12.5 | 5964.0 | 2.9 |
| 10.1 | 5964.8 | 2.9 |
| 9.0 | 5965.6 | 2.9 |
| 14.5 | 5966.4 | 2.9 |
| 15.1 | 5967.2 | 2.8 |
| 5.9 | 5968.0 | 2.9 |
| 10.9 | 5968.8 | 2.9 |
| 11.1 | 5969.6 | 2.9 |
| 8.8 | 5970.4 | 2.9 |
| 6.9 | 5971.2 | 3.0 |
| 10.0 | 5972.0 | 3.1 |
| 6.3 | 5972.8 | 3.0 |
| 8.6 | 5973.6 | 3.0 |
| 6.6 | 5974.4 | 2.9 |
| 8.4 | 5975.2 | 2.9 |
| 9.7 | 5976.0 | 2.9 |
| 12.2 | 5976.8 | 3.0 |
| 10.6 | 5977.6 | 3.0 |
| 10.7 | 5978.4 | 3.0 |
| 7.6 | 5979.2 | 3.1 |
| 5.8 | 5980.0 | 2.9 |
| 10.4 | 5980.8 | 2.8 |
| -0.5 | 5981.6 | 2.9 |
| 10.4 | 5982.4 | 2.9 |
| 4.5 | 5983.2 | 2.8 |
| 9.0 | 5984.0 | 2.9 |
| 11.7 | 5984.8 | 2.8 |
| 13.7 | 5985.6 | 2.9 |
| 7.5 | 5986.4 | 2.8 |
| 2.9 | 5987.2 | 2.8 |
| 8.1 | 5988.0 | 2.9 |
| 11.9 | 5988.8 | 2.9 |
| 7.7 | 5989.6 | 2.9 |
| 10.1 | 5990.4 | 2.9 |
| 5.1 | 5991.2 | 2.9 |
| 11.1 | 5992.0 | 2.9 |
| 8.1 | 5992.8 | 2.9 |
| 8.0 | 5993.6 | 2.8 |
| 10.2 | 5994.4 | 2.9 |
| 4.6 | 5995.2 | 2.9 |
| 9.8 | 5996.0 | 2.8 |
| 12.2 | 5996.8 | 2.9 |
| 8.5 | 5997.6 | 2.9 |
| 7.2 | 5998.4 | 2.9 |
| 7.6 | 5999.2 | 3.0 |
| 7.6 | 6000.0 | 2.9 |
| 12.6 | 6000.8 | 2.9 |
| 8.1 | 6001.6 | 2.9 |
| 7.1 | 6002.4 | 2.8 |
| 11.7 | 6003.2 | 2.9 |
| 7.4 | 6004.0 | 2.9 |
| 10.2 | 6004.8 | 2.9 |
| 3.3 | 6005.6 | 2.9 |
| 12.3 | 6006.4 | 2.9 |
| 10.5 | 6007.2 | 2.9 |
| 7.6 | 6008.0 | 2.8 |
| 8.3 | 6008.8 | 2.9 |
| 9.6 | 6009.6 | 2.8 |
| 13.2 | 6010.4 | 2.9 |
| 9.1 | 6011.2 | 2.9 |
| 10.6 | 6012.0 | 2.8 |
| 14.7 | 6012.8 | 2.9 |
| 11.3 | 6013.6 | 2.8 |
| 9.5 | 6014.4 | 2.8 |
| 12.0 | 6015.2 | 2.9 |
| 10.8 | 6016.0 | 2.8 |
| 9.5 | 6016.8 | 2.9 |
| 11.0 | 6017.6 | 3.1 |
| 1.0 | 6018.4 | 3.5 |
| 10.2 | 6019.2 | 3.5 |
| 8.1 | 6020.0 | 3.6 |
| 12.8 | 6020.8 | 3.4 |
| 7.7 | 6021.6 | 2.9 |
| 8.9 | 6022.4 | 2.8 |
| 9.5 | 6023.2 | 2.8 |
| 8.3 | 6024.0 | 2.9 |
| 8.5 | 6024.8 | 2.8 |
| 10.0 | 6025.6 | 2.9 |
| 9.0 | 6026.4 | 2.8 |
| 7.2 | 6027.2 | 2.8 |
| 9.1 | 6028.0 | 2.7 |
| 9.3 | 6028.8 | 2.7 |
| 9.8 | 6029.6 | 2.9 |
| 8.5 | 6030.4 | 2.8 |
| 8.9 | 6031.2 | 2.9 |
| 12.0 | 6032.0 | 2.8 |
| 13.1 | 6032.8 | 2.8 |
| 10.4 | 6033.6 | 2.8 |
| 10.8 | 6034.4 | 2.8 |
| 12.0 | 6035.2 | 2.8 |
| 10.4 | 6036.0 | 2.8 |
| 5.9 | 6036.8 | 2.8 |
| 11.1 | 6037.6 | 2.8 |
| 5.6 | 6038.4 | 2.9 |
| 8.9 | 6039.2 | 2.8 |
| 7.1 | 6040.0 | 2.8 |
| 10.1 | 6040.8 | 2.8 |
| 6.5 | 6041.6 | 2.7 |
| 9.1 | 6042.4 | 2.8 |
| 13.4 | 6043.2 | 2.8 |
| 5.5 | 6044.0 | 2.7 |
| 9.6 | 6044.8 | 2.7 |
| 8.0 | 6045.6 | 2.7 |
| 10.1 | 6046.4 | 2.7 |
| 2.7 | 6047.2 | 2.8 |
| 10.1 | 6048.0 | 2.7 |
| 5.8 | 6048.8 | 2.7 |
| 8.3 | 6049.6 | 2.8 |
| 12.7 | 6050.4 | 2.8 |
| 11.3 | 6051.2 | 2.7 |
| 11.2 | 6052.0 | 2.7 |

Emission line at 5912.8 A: H-beta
